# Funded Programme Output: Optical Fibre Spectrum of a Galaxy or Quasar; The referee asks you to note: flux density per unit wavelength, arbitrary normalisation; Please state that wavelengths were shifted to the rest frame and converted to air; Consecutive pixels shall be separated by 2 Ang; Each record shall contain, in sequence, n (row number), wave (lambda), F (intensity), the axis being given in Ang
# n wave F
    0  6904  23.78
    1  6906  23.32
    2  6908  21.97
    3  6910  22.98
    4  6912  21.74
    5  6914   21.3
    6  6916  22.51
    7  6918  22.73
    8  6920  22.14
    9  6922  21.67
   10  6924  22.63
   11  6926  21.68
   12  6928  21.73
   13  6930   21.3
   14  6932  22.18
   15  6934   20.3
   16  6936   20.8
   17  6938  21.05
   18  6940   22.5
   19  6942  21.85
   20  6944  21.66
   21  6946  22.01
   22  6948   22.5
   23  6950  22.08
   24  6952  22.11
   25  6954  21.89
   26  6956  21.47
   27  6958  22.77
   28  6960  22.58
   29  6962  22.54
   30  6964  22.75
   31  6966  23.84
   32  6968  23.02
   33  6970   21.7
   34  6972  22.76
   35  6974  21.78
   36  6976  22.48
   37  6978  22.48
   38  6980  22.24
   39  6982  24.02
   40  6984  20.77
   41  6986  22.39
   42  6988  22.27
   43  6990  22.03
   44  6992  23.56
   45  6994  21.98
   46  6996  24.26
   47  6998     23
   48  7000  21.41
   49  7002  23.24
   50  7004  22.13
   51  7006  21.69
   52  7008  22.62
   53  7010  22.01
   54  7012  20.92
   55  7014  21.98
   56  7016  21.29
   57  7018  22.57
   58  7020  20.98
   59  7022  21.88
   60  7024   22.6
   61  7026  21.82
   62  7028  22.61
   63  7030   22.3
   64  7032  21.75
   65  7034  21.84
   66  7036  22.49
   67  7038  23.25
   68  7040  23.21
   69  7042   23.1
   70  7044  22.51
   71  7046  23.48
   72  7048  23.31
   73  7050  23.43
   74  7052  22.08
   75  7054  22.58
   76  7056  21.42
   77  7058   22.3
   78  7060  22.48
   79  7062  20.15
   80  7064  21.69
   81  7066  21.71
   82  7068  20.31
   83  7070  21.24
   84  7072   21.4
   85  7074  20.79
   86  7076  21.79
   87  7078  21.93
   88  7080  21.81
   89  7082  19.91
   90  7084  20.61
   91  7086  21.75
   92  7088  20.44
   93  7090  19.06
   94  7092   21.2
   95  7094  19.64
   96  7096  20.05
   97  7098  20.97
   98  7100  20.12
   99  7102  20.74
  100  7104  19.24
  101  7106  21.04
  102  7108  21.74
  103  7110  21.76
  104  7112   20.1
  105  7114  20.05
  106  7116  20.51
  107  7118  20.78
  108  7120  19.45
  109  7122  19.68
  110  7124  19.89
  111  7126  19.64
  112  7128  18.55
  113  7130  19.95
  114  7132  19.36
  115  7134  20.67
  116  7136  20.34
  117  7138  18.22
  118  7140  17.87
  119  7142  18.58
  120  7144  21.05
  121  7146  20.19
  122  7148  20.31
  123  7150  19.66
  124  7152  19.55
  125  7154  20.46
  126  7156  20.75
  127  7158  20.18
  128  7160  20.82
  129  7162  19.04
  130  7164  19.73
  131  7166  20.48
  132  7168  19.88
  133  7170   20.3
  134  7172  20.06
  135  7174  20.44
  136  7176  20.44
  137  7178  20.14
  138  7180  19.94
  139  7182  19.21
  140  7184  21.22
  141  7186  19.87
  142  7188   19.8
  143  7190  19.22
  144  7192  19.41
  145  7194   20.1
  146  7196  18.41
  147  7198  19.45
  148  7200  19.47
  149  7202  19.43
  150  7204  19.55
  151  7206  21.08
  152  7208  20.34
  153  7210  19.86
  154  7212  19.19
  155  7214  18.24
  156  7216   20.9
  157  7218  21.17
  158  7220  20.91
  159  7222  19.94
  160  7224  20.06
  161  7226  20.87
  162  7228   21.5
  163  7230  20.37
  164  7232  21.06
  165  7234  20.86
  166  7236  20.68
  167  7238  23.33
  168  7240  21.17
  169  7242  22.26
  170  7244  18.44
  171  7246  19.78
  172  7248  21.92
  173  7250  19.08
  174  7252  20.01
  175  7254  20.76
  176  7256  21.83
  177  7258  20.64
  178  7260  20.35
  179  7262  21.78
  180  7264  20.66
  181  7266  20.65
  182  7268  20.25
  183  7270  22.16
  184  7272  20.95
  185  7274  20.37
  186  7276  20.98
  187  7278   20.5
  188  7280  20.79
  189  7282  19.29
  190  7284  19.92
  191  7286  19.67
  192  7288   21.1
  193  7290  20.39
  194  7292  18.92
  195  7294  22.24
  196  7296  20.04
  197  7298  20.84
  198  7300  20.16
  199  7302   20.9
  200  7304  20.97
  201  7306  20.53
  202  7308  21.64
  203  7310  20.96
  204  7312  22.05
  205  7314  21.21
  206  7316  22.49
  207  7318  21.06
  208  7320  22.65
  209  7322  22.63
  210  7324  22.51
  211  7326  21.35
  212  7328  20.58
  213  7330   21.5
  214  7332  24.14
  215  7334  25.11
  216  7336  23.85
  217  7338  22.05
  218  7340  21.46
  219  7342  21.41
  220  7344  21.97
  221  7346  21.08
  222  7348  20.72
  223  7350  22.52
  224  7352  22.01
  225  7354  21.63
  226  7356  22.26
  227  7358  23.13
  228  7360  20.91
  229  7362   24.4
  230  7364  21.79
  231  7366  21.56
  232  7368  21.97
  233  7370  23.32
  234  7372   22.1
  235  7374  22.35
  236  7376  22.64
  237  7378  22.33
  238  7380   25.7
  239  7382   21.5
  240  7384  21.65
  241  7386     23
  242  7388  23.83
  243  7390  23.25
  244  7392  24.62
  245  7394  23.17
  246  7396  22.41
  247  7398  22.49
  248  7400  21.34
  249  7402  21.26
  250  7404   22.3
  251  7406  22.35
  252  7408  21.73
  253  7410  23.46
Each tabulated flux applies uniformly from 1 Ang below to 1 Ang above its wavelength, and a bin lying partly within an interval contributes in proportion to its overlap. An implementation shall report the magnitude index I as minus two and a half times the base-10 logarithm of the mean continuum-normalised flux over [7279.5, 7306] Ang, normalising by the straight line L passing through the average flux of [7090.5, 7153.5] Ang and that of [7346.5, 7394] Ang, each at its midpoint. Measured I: 0.07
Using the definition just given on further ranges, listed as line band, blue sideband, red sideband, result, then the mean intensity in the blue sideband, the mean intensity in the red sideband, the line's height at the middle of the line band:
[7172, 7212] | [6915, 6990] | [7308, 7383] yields 0.121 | 22.1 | 22.2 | 22.2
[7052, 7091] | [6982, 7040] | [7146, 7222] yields 0.010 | 22.3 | 20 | 21.5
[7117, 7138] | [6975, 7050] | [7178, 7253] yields 0.075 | 22.4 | 20.2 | 21.2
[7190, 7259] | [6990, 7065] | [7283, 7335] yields 0.068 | 22.3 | 21.4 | 21.7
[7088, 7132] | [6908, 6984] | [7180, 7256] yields 0.043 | 22.1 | 20.3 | 21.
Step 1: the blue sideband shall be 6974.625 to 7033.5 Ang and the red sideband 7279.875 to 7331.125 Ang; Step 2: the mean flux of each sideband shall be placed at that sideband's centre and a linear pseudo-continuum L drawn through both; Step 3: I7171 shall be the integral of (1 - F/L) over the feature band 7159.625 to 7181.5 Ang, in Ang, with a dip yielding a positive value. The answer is 1.5 Ang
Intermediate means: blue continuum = 22.2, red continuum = 21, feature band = 20.1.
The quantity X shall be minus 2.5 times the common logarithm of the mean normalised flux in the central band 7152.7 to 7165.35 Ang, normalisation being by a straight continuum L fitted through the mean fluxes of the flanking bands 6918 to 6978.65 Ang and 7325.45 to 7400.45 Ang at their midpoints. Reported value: 0.11 mag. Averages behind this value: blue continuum 22.1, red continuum 22.5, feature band 20.2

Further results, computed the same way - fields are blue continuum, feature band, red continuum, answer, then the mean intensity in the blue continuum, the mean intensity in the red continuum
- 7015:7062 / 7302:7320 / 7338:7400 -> 0.05 mag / 22.4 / 22.4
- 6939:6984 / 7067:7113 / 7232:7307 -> 0.05 mag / 22.4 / 20.7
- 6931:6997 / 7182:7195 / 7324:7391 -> 0.13 mag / 22.3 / 22.4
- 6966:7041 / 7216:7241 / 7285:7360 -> 0.04 mag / 22.3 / 21.6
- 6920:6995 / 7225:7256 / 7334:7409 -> 0.08 mag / 22.1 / 22.4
